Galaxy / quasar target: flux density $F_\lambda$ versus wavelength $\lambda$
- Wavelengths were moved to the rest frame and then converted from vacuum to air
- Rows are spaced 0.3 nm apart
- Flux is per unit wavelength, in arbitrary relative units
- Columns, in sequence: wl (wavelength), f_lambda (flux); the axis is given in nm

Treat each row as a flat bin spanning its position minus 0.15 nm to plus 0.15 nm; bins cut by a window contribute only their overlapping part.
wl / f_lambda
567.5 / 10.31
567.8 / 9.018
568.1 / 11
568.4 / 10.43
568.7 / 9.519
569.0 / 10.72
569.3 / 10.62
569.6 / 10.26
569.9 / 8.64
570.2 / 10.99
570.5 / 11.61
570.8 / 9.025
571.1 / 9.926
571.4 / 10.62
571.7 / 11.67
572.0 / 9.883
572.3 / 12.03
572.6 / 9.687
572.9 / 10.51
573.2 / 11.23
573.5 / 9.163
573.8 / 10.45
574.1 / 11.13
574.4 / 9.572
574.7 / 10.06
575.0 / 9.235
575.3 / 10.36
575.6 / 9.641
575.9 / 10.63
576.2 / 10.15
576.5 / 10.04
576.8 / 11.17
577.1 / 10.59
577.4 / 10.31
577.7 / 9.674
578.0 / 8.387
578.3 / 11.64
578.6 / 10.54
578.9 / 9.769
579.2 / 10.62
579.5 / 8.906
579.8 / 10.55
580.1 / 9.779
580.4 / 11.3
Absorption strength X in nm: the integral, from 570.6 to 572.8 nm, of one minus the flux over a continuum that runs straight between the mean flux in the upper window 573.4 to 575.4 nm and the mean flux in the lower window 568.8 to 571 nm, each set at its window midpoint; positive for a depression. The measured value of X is -0.06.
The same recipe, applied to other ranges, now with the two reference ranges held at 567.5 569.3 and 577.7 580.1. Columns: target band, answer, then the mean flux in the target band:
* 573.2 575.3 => 0.01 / 10.1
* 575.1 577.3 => -0.06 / 10.3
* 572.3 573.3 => -0.05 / 10.7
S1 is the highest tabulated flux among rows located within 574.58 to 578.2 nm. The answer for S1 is 11.17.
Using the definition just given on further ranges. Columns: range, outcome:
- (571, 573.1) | 12.03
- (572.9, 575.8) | 11.23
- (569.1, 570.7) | 11.61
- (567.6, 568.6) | 11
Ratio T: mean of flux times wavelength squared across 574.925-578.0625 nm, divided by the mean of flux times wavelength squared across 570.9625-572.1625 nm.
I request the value 0.97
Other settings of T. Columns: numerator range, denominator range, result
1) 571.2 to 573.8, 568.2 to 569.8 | 1.04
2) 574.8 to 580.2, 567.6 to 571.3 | 1.02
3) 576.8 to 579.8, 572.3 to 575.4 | 1.01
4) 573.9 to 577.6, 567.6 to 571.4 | 1.03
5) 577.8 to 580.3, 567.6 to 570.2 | 1.03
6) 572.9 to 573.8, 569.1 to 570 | 1.05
